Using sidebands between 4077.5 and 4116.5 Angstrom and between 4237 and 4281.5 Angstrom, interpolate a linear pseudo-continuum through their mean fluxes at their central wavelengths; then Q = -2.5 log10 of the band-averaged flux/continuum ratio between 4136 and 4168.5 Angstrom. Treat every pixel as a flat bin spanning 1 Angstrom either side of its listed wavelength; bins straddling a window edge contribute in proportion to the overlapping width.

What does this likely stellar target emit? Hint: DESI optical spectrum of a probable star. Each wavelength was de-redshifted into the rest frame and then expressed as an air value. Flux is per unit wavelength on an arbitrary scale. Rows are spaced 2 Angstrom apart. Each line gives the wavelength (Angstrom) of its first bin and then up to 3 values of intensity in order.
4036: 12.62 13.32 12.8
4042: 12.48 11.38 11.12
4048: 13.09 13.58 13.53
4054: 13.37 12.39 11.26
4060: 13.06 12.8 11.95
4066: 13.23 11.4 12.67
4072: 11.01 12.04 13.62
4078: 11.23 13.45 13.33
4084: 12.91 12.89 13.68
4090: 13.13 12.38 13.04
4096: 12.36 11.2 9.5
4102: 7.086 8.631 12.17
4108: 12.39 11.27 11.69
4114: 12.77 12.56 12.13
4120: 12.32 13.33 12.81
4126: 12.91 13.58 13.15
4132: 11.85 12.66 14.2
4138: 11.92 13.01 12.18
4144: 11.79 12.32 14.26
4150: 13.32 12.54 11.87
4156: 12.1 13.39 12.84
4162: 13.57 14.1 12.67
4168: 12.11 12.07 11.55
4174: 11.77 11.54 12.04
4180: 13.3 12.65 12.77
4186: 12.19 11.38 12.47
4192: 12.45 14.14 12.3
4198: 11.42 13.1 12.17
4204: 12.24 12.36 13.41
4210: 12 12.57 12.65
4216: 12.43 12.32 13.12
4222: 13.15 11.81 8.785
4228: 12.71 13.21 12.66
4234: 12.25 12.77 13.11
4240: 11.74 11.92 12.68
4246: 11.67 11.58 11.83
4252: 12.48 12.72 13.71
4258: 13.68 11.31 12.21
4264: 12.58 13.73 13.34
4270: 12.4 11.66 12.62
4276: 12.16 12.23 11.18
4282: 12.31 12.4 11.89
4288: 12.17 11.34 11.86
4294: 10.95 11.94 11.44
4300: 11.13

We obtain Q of -0.07 mag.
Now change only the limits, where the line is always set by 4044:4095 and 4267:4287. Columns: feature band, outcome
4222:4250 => 0.018 mag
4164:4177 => 0.027 mag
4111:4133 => -0.011 mag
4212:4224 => -0.027 mag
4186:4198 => -0.004 mag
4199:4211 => -0.016 mag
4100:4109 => 0.246 mag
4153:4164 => -0.037 mag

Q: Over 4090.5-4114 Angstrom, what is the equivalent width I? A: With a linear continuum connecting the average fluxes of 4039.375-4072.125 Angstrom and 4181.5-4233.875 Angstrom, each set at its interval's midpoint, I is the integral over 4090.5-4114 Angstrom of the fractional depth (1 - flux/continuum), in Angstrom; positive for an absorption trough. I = 2.4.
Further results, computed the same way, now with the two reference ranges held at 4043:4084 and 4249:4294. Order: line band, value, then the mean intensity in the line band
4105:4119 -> 0.3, 12.1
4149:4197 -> -0.6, 12.5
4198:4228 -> 0.2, 12.3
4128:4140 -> -0.4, 12.8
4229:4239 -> -0.4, 12.8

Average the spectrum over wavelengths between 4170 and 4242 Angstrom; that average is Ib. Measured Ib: 12.3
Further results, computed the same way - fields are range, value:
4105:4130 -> 12.5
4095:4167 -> 12.3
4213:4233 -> 12.3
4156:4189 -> 12.5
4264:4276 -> 12.7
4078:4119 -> 11.9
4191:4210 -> 12.6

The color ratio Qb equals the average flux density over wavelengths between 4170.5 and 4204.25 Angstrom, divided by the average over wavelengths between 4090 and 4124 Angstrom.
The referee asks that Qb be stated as 1.1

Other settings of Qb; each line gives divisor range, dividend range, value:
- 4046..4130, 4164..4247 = 1.01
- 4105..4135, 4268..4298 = 0.96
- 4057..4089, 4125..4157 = 1.02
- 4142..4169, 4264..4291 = 0.96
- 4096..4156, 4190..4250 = 1.02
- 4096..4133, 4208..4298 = 1.04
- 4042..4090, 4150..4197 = 1.00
